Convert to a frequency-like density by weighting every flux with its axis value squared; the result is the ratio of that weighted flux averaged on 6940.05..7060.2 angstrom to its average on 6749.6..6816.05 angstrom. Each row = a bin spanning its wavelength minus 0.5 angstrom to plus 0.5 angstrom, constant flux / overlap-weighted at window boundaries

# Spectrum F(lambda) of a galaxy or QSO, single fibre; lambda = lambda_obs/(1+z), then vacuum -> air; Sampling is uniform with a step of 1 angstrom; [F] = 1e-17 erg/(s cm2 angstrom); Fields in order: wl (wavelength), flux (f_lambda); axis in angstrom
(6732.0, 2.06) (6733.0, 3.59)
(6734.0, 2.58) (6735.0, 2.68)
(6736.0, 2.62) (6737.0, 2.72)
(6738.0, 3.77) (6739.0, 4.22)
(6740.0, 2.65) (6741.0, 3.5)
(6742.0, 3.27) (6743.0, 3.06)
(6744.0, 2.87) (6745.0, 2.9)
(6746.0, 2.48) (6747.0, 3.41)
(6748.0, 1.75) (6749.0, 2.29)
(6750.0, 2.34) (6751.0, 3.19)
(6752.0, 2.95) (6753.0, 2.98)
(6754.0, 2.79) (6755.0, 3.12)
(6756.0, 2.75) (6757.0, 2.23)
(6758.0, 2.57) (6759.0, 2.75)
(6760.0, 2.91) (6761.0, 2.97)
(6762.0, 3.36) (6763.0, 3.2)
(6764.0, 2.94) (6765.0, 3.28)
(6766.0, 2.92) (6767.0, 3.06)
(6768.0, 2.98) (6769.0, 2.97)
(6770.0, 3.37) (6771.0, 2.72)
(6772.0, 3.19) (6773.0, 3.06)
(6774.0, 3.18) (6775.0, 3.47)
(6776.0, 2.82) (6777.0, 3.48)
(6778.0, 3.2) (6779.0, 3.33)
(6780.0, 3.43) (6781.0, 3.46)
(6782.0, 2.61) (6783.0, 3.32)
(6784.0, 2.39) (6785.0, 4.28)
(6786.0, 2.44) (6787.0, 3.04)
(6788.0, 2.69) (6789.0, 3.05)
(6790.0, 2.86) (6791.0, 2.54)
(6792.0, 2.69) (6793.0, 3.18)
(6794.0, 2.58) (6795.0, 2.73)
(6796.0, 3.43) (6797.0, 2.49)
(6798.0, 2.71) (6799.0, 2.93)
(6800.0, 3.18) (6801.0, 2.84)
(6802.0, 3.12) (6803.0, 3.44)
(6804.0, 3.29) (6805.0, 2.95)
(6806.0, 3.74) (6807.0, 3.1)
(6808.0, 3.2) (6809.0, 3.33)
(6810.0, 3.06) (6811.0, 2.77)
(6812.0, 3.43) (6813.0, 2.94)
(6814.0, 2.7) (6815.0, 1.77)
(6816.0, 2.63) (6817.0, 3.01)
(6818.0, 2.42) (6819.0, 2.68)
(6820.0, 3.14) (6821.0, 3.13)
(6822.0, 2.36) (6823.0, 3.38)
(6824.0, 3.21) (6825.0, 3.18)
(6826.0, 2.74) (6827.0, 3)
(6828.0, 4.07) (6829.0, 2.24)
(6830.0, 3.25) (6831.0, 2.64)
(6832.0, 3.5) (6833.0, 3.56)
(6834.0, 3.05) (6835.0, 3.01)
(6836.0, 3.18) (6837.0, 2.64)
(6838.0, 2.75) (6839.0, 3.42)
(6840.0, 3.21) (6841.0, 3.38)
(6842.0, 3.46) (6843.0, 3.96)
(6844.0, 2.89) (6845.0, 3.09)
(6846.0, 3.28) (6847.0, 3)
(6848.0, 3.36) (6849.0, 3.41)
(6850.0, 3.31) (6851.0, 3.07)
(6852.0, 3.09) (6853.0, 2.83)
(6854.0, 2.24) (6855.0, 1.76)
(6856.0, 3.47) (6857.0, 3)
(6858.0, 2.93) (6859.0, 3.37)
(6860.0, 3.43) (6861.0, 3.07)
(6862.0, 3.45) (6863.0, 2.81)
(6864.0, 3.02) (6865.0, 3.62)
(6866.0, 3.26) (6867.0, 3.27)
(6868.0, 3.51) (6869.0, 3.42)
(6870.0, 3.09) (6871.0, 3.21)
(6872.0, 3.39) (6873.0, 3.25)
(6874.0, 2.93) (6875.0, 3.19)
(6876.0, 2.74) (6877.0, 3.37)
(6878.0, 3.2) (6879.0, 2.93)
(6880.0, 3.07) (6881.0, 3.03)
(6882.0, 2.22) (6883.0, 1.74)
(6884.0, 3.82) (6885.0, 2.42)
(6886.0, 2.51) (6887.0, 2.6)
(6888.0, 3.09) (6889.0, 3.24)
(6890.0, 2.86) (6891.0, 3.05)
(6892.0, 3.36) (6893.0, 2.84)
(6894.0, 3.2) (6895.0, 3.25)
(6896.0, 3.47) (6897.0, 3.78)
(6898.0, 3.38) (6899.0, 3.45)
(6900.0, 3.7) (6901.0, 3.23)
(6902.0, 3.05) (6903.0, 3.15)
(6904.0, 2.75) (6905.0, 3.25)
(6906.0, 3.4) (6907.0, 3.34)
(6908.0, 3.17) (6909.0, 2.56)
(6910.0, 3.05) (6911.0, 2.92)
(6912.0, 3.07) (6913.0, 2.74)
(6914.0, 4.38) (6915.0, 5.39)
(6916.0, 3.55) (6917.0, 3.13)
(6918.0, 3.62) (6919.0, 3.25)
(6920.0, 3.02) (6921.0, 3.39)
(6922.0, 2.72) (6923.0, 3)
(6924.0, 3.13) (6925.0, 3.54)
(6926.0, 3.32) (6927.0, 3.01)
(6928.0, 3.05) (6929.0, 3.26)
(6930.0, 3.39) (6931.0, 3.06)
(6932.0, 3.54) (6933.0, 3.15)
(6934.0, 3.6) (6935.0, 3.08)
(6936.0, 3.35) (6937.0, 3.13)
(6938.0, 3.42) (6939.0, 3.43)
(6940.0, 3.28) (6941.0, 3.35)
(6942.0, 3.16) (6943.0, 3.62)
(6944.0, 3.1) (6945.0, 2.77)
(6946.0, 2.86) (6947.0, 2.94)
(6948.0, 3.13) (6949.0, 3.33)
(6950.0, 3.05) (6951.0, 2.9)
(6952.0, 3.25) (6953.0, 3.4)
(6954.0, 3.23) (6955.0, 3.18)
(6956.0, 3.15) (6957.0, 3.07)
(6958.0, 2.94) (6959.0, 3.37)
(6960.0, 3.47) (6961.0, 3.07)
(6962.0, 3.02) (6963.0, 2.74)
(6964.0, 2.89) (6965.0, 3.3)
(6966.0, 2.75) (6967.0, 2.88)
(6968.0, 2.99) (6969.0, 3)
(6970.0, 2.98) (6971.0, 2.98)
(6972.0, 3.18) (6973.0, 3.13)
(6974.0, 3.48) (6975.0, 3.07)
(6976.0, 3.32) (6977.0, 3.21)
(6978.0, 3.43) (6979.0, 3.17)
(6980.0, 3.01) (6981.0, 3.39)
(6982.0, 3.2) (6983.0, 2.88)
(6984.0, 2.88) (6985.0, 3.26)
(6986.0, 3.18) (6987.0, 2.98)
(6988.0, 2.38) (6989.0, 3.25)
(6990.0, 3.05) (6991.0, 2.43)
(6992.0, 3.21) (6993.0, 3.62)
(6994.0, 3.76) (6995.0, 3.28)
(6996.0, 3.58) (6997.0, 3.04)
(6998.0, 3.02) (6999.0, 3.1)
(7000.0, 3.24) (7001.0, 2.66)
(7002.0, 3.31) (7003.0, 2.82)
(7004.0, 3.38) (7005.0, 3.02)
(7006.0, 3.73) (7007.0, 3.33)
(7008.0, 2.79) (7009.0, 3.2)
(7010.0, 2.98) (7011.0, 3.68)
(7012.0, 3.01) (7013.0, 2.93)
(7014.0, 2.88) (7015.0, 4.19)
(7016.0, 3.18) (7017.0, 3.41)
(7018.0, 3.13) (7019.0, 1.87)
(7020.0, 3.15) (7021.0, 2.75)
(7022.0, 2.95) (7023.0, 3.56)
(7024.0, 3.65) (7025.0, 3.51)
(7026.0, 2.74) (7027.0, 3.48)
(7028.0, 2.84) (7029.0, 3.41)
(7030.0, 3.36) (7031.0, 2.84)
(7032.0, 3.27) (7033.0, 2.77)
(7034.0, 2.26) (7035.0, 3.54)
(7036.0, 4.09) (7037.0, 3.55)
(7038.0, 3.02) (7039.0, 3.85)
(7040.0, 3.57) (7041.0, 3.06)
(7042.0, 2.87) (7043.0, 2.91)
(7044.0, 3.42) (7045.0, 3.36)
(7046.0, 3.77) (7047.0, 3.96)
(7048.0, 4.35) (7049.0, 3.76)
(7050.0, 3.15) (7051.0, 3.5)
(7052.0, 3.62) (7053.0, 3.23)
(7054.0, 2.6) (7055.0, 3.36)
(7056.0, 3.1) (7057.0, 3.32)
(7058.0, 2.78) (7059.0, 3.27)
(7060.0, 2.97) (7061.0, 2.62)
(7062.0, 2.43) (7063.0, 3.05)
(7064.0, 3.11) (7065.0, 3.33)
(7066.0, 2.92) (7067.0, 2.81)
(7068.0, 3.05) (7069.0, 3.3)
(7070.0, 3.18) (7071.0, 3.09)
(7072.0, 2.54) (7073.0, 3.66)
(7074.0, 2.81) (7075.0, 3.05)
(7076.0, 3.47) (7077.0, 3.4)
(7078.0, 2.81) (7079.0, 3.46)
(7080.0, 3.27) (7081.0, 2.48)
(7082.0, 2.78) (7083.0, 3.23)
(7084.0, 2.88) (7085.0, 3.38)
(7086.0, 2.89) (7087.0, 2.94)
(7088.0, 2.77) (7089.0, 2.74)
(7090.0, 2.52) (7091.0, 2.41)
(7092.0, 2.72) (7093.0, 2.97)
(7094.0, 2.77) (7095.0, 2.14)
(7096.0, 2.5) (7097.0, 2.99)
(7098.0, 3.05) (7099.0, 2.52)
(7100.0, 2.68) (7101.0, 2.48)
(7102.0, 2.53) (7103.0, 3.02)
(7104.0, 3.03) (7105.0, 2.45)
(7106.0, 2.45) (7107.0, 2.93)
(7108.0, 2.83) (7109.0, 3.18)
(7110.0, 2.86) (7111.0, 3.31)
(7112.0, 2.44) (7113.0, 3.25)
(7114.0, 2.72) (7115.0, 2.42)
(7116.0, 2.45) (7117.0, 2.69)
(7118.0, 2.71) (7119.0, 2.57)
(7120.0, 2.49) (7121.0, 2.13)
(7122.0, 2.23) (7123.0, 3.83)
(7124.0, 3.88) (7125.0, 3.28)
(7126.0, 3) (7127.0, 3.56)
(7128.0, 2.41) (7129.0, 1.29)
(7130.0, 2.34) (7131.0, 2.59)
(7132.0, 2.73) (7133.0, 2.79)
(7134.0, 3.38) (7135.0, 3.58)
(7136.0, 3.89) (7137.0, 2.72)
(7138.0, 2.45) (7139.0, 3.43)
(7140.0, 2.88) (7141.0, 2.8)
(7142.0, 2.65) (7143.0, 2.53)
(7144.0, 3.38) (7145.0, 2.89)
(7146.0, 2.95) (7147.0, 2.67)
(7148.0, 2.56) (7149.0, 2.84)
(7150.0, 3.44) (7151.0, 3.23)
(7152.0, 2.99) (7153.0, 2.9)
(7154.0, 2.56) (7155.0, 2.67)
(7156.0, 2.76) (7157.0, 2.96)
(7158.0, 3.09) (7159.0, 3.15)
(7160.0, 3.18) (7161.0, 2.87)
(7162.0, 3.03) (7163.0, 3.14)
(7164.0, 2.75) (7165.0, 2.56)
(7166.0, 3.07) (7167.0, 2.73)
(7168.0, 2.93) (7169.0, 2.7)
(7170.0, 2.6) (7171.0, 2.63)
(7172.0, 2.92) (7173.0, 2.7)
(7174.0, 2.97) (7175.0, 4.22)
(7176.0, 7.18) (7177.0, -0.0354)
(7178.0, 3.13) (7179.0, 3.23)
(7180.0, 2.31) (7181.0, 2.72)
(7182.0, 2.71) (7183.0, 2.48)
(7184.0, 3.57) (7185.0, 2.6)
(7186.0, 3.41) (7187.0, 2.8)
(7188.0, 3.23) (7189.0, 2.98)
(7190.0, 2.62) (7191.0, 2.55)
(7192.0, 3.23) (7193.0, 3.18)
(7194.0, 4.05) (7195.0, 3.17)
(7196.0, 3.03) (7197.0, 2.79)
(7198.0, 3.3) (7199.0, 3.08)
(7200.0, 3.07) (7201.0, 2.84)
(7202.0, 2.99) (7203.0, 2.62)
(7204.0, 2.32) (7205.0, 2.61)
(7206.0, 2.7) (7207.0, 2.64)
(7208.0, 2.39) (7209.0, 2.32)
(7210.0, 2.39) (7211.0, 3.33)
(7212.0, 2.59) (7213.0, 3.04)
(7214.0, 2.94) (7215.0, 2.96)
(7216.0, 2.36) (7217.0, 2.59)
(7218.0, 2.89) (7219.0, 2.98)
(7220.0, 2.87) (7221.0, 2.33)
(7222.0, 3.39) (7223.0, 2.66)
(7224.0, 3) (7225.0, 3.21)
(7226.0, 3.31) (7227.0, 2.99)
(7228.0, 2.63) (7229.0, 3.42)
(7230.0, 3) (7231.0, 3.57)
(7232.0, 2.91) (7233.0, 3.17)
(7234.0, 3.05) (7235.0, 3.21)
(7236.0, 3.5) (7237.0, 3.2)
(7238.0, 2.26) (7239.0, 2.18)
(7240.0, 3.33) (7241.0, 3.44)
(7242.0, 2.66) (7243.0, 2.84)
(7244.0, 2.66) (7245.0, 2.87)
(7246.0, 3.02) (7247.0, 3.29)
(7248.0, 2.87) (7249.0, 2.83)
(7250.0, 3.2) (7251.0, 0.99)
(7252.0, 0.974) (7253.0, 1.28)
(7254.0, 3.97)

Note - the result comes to 1.1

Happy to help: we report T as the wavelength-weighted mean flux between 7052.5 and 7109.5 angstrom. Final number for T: 2.92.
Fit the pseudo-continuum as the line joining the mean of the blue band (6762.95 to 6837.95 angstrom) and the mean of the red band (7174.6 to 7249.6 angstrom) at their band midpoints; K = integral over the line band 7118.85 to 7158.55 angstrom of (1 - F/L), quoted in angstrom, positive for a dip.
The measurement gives 1.1 angstrom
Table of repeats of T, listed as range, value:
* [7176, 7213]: 2.87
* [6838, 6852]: 3.27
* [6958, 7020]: 3.12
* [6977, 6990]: 3.09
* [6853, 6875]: 3.11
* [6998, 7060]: 3.23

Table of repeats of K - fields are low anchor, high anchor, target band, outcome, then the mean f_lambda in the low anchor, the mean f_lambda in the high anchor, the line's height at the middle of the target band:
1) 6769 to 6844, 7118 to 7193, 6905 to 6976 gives -4.81 angstrom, 3.05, 2.92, 3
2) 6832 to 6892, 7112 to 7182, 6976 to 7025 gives -2.64 angstrom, 3.08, 2.9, 2.99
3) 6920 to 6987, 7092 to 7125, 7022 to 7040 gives -1.90 angstrom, 3.16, 2.77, 2.96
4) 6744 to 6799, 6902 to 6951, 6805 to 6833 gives 0.35 angstrom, 2.94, 3.24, 3.03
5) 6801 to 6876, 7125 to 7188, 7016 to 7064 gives -3.61 angstrom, 3.09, 2.93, 2.99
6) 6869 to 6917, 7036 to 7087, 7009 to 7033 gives 0.22 angstrom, 3.16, 3.19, 3.19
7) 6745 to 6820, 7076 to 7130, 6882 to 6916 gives -3.28 angstrom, 2.95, 2.81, 2.9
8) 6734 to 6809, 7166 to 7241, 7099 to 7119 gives 1.40 angstrom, 3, 2.94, 2.96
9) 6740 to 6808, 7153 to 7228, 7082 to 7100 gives 0.89 angstrom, 2.99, 2.91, 2.93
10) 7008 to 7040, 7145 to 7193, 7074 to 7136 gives 4.43 angstrom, 3.19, 2.95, 3.06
